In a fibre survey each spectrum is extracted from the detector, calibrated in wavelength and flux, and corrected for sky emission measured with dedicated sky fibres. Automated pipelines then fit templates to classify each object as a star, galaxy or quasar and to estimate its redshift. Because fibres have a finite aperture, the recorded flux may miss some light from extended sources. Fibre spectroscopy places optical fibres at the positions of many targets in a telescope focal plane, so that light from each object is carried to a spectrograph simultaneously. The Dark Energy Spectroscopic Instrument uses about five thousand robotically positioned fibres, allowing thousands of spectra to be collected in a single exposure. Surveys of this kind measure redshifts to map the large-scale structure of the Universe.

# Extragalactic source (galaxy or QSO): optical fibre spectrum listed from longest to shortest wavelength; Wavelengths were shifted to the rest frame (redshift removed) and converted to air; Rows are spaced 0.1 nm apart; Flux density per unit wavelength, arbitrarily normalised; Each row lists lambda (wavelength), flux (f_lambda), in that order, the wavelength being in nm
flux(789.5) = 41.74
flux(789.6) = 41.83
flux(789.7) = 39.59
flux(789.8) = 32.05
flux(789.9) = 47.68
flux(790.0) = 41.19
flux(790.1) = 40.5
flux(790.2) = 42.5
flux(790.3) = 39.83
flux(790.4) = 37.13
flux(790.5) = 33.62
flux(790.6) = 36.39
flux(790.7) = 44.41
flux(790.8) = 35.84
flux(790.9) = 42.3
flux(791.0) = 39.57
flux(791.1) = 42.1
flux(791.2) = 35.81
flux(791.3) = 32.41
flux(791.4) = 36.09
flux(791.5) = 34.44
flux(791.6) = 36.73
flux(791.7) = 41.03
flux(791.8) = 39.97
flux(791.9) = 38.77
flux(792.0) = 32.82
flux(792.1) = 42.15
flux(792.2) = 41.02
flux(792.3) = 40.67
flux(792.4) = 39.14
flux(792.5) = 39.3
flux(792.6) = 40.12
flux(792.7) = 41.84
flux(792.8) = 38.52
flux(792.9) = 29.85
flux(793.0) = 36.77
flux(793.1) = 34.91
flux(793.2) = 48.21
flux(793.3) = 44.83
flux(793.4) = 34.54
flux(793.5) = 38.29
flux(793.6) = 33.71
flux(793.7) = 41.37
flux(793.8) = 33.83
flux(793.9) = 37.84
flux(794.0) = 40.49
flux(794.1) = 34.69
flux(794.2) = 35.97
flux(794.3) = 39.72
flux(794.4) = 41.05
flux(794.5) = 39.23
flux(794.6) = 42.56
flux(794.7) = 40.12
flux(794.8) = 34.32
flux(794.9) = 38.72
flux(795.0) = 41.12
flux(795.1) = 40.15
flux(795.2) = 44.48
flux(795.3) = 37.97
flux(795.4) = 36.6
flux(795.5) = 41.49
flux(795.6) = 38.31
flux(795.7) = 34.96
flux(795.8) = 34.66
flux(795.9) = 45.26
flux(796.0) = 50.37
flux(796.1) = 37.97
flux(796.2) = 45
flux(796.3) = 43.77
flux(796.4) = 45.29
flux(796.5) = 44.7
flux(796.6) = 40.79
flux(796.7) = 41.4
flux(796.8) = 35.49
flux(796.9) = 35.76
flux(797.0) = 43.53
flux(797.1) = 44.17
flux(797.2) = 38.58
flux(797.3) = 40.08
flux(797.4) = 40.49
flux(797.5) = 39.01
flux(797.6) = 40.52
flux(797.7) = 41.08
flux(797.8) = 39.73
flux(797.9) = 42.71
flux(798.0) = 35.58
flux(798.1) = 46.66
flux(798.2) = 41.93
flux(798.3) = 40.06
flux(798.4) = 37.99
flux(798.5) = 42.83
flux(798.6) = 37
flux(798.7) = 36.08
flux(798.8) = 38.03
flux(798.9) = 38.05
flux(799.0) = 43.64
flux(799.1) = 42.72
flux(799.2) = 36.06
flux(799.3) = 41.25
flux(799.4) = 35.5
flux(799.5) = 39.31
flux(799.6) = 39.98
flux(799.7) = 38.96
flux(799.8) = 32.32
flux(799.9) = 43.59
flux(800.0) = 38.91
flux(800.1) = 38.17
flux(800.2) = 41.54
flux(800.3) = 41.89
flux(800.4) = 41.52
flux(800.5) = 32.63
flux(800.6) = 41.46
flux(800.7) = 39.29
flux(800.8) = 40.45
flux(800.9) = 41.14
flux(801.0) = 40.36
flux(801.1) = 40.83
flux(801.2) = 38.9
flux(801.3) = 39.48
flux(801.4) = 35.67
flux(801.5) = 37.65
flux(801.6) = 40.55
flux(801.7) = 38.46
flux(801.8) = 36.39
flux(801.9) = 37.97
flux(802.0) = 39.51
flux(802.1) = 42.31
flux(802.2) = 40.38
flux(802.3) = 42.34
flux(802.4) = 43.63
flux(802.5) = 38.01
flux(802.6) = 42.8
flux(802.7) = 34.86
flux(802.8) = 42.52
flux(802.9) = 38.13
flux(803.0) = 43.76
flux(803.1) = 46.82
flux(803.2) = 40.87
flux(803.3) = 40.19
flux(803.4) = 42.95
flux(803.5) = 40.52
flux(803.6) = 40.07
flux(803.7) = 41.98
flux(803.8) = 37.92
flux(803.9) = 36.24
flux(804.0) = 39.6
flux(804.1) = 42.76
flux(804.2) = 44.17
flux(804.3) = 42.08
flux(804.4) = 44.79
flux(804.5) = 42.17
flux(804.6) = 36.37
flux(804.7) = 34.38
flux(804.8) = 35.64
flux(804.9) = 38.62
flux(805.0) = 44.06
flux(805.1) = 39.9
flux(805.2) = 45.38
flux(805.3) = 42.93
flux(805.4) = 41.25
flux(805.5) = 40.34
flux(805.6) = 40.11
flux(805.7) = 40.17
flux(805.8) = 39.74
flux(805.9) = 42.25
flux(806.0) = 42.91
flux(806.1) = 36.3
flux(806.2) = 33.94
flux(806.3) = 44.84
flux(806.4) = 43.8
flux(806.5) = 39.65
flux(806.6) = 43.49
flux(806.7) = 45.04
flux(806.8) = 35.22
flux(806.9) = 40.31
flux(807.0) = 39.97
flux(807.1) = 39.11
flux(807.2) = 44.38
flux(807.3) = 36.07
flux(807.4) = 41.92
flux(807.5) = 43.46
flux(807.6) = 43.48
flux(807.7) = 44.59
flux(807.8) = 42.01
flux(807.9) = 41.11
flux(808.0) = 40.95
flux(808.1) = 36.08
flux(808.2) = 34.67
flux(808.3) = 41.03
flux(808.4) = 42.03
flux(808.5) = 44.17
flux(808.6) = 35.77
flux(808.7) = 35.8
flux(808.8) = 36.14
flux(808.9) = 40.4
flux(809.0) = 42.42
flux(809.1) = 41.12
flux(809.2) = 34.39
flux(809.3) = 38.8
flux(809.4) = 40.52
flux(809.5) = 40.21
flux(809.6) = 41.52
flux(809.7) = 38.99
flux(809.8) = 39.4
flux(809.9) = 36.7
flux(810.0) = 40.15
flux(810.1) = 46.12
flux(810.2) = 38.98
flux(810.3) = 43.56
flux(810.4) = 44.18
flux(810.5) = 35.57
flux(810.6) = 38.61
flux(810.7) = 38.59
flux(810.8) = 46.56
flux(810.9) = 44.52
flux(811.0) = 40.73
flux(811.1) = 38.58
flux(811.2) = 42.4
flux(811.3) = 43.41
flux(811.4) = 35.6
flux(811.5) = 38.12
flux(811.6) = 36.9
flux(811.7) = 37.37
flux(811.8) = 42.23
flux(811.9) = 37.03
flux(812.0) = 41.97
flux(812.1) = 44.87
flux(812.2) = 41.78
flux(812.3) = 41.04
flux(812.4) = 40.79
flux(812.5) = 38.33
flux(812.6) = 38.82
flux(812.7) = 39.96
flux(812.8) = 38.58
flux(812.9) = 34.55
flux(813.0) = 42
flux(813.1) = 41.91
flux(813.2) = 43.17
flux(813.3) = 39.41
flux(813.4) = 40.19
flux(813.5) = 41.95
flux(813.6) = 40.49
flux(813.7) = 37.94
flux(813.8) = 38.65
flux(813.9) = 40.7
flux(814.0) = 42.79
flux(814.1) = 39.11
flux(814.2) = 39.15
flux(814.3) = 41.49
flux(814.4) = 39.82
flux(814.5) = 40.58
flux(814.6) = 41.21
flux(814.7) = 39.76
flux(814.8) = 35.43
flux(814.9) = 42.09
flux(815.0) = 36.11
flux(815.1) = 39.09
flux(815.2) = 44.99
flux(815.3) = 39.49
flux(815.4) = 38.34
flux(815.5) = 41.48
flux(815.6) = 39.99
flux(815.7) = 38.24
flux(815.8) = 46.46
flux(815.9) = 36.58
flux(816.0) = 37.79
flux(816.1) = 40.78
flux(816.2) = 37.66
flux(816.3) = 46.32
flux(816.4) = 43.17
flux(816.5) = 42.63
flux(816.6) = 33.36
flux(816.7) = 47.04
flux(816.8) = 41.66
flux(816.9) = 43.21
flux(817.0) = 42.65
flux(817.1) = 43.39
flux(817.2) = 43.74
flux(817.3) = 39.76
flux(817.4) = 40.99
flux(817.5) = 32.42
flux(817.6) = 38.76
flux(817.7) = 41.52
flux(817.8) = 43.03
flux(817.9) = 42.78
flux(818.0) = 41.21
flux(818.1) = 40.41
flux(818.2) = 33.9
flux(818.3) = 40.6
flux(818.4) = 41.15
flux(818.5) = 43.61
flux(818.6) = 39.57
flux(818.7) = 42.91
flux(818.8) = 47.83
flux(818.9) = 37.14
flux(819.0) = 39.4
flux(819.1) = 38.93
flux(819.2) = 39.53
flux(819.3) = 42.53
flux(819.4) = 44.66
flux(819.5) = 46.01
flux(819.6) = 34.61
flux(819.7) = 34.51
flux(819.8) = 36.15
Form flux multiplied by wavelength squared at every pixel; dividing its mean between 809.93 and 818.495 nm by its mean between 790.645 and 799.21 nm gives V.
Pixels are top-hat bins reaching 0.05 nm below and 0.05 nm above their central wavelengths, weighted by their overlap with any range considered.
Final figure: 1.1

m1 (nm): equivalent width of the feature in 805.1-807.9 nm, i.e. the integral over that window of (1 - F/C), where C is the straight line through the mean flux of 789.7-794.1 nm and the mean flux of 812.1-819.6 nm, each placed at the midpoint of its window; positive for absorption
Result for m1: -0.10 nm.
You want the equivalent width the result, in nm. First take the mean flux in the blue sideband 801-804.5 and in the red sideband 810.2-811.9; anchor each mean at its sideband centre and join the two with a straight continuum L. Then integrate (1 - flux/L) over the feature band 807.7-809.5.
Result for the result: 0.04 nm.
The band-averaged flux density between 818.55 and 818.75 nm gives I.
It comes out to 41.2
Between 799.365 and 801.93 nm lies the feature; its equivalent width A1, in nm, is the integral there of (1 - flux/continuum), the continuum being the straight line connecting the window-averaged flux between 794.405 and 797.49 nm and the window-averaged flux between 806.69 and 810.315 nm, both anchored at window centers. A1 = 0.089 nm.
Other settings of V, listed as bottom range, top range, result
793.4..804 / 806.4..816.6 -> 1.04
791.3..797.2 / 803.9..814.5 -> 1.06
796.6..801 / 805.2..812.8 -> 1.04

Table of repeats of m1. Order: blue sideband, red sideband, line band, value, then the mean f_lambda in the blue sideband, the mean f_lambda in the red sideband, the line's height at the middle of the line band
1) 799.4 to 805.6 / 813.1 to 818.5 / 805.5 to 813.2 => 0.01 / 40.1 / 40.5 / 40.3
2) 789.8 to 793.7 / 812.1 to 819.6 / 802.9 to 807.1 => -0.11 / 38.8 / 40.6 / 39.8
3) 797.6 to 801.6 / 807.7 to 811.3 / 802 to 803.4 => -0.05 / 39.5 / 40.2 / 39.7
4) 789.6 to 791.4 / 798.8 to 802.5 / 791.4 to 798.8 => -0.07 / 39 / 39.5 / 39.2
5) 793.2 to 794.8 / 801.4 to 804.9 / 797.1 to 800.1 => -0.02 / 38.7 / 40.2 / 39.4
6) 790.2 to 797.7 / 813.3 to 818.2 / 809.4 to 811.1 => -0.03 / 39.3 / 40.5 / 40.2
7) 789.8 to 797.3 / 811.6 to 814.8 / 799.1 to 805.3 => -0.04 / 39.4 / 40.1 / 39.7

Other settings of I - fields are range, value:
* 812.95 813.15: 42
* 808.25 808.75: 39.8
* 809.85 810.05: 38.4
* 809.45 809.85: 40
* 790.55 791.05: 39.7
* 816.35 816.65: 39.7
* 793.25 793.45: 39.7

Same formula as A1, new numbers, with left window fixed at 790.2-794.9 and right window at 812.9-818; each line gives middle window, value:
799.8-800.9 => -0.01 nm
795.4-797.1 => -0.10 nm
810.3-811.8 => 0.00 nm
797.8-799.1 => -0.04 nm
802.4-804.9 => -0.06 nm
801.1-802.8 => -0.01 nm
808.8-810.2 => 0.00 nm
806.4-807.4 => -0.02 nm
